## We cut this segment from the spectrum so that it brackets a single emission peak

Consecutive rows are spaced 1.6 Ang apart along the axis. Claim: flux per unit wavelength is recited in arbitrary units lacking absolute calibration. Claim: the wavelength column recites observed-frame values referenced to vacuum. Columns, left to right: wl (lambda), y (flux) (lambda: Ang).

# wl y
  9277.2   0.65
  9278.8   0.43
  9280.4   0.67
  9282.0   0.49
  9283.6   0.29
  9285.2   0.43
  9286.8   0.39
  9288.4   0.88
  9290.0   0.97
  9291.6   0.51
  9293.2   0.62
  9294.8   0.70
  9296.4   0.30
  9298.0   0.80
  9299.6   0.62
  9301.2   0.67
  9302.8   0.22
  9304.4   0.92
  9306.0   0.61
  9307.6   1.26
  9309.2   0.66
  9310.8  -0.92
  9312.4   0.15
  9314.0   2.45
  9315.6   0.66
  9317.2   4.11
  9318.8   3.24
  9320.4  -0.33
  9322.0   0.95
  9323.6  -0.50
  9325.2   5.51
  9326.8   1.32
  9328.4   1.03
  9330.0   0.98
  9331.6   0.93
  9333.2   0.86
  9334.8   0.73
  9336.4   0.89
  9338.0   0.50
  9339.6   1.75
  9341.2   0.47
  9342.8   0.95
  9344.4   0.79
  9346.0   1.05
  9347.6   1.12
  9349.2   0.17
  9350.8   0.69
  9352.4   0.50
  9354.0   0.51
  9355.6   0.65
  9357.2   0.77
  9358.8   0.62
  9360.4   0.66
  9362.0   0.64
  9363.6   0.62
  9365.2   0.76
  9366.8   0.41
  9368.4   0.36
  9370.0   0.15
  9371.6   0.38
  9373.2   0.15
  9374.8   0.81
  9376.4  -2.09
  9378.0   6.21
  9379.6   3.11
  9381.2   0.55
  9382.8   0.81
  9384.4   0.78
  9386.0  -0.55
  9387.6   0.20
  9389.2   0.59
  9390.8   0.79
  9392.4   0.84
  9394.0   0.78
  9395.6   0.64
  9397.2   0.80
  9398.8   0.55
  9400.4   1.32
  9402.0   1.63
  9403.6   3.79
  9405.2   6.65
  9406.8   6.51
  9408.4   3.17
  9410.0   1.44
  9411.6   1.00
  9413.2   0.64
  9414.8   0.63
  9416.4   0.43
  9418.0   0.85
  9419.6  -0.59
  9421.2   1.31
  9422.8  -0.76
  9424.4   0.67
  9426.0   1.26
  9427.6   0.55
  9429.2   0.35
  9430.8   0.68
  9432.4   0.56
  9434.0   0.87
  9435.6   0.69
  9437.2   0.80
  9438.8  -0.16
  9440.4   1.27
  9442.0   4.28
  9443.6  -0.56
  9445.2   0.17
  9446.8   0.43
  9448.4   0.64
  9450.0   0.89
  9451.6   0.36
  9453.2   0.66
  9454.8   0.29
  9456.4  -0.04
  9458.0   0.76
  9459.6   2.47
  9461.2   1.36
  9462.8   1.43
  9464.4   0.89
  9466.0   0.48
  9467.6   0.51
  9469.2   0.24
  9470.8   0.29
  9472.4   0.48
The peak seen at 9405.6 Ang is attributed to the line [O III]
